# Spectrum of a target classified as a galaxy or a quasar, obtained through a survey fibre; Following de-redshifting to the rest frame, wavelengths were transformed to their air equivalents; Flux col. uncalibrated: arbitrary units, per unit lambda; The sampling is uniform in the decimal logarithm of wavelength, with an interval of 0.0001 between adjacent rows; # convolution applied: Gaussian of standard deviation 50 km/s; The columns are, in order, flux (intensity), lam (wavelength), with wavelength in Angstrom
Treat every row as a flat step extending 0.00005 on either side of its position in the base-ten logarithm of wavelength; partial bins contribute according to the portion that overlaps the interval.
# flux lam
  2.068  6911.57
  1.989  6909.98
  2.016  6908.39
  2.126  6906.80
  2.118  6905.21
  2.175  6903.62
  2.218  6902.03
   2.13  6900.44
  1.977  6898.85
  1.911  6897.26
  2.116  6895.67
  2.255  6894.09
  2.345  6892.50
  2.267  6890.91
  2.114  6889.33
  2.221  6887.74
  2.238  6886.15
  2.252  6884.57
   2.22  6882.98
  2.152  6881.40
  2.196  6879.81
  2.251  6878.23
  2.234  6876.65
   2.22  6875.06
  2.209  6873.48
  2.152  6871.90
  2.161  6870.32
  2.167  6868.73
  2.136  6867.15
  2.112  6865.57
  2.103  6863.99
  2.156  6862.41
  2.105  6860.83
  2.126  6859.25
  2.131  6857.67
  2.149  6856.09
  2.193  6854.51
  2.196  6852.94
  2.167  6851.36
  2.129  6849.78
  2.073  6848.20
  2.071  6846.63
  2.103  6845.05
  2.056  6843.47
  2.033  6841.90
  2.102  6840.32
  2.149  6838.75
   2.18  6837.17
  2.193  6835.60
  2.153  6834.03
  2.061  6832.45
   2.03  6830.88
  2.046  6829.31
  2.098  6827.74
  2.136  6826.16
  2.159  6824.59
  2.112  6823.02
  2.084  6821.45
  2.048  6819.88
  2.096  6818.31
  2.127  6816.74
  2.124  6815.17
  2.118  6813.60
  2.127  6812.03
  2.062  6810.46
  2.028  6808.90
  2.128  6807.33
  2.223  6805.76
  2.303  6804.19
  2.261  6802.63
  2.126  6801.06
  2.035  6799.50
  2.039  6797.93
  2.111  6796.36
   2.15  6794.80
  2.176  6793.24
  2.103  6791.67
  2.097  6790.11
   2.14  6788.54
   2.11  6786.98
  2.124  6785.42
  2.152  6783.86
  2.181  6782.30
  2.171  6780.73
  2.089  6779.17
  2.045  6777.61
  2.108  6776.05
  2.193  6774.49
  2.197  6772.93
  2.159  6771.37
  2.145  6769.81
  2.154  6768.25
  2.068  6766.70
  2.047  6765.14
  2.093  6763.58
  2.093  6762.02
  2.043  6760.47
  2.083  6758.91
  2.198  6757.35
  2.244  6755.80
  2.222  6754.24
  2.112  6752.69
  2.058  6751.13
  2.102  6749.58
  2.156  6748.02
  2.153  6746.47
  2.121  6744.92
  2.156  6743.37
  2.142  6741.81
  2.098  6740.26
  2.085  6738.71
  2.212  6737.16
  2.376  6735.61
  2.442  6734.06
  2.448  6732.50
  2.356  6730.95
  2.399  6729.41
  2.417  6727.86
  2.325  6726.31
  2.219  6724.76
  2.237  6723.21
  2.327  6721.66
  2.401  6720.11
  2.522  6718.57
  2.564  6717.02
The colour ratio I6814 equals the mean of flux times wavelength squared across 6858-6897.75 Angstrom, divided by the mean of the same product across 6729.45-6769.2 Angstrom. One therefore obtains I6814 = 1.04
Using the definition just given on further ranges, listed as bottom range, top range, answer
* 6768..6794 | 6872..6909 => 1.05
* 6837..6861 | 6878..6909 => 1.03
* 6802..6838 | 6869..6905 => 1.05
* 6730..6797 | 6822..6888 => 1.02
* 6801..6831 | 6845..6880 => 1.03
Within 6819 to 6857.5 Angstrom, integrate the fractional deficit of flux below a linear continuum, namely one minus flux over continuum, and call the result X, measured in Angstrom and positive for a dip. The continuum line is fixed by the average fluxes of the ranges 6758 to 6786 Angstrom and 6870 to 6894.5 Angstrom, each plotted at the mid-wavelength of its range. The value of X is 1.2 Angstrom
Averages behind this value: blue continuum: 2.12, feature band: 2.11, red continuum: 2.22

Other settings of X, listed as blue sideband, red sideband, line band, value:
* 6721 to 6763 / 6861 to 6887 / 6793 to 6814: 0.6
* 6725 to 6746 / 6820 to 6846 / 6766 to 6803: 1.0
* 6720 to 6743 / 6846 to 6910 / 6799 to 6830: 1.3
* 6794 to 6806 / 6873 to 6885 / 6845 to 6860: 0.4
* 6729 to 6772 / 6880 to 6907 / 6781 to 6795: 0.2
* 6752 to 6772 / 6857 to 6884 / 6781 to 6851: 1.0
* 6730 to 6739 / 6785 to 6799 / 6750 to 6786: 1.2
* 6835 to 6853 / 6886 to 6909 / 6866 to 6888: -0.7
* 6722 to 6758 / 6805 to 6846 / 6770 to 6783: 0.2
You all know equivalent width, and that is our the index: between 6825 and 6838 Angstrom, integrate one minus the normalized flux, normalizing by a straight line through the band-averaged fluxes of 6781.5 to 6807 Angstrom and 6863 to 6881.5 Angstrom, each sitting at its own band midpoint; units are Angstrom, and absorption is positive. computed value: 0.3 Angstrom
